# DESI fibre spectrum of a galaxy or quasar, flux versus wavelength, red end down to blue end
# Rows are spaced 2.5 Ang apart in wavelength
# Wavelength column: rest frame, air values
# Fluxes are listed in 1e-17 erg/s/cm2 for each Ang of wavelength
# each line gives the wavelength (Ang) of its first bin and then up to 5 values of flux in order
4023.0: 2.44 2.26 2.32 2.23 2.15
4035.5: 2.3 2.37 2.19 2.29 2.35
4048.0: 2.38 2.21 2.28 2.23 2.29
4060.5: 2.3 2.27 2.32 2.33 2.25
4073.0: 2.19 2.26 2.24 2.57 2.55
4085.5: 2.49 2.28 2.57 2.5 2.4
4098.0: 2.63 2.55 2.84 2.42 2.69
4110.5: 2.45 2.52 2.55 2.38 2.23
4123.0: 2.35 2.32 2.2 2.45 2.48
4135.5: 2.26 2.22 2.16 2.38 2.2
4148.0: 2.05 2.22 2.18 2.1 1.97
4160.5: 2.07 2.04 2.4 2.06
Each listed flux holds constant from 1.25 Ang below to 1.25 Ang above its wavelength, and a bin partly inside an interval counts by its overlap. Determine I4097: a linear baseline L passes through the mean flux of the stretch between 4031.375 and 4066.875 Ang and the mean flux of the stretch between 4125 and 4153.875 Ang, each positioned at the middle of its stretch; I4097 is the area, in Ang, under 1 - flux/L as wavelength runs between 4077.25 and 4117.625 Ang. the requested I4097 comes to -4.4 Ang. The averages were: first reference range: 2.28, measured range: 2.52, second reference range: 2.26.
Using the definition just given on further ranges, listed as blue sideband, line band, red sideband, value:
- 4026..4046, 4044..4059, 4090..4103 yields 0.3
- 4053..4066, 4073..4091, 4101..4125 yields -0.2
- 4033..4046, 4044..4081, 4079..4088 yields 1.5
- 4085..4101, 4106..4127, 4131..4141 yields -0.4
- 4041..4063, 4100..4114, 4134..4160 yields -2.3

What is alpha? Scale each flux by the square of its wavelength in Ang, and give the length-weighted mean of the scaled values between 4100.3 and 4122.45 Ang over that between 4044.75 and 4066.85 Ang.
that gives 1.12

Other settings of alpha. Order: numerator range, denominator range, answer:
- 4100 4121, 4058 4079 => 1.13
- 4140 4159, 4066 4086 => 0.95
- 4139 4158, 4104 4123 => 0.90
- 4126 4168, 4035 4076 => 1.01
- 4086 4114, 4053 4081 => 1.12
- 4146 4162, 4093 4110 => 0.84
